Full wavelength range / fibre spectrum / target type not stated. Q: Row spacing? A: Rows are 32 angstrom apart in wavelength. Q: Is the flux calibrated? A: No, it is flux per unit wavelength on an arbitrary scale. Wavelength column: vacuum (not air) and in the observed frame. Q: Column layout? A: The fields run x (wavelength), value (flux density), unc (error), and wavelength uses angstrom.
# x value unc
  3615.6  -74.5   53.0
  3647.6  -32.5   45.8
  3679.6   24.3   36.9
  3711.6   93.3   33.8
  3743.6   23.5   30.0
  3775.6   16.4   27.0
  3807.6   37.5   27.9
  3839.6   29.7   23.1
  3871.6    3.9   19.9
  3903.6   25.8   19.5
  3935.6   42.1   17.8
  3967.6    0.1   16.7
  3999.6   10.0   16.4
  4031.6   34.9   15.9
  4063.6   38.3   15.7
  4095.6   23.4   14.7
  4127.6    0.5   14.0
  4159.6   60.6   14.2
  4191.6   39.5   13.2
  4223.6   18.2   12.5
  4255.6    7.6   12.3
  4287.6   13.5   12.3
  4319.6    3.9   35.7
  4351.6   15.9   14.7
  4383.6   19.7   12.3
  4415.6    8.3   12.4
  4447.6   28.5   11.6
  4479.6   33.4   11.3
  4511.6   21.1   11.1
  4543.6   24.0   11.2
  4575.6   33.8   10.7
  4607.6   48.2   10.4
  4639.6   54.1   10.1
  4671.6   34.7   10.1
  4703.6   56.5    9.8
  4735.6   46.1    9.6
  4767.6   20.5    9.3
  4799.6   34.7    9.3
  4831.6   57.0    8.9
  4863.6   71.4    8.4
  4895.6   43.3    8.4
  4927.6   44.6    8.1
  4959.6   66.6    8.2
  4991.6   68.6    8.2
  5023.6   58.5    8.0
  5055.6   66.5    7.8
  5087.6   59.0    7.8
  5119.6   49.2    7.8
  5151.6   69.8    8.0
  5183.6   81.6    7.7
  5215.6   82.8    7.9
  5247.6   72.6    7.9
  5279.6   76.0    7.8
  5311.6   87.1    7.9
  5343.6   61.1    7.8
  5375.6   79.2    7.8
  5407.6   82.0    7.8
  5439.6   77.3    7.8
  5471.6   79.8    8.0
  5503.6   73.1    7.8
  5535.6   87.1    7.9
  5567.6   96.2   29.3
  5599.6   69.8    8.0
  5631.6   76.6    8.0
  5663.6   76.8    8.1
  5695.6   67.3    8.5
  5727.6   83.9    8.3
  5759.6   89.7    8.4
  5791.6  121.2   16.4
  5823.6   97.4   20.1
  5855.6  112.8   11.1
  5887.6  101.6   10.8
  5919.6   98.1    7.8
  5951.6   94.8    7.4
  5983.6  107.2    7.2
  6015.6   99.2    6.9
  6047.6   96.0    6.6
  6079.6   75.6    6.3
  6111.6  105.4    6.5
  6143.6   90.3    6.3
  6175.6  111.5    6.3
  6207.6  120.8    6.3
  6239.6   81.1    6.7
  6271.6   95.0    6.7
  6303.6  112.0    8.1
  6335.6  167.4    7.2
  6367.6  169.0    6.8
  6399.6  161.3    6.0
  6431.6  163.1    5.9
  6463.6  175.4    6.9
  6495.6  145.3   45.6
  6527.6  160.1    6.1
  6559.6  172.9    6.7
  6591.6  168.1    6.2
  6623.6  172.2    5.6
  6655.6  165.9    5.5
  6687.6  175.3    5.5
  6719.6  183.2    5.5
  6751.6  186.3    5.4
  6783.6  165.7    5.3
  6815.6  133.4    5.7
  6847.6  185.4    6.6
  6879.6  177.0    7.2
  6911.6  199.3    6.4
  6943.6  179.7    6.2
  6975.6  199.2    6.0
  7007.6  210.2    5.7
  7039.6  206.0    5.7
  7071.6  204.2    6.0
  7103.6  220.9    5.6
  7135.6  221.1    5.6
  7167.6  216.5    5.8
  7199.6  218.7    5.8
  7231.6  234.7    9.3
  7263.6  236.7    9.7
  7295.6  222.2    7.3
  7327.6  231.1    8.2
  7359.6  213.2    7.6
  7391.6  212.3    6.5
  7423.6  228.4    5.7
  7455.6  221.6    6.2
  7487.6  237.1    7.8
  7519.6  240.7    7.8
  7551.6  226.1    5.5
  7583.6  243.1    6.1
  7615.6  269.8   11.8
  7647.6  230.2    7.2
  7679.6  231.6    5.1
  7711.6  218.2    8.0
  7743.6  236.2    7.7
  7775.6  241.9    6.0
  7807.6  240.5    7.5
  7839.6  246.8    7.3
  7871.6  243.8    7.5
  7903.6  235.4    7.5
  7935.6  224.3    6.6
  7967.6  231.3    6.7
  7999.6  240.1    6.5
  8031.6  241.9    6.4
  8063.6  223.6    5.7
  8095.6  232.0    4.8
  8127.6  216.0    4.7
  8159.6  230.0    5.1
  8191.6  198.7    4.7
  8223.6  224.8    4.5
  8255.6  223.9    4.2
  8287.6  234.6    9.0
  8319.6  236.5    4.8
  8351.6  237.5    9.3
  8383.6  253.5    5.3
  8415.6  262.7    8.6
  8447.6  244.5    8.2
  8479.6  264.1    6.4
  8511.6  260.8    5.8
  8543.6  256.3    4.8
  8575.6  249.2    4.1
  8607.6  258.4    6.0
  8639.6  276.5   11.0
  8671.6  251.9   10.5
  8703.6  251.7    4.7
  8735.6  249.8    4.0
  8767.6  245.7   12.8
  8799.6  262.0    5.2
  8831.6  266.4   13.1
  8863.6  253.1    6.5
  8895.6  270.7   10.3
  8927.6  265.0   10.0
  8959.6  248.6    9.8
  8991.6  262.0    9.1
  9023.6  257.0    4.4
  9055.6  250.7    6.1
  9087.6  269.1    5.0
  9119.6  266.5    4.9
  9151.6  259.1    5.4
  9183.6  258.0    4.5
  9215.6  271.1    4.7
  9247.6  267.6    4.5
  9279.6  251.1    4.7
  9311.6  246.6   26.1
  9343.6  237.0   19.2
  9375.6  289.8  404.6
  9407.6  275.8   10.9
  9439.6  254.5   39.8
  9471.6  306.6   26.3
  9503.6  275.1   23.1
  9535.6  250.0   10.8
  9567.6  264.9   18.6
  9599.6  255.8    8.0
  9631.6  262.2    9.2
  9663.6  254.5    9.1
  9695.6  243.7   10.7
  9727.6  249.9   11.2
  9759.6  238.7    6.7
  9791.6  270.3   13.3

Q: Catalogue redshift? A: 0.58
